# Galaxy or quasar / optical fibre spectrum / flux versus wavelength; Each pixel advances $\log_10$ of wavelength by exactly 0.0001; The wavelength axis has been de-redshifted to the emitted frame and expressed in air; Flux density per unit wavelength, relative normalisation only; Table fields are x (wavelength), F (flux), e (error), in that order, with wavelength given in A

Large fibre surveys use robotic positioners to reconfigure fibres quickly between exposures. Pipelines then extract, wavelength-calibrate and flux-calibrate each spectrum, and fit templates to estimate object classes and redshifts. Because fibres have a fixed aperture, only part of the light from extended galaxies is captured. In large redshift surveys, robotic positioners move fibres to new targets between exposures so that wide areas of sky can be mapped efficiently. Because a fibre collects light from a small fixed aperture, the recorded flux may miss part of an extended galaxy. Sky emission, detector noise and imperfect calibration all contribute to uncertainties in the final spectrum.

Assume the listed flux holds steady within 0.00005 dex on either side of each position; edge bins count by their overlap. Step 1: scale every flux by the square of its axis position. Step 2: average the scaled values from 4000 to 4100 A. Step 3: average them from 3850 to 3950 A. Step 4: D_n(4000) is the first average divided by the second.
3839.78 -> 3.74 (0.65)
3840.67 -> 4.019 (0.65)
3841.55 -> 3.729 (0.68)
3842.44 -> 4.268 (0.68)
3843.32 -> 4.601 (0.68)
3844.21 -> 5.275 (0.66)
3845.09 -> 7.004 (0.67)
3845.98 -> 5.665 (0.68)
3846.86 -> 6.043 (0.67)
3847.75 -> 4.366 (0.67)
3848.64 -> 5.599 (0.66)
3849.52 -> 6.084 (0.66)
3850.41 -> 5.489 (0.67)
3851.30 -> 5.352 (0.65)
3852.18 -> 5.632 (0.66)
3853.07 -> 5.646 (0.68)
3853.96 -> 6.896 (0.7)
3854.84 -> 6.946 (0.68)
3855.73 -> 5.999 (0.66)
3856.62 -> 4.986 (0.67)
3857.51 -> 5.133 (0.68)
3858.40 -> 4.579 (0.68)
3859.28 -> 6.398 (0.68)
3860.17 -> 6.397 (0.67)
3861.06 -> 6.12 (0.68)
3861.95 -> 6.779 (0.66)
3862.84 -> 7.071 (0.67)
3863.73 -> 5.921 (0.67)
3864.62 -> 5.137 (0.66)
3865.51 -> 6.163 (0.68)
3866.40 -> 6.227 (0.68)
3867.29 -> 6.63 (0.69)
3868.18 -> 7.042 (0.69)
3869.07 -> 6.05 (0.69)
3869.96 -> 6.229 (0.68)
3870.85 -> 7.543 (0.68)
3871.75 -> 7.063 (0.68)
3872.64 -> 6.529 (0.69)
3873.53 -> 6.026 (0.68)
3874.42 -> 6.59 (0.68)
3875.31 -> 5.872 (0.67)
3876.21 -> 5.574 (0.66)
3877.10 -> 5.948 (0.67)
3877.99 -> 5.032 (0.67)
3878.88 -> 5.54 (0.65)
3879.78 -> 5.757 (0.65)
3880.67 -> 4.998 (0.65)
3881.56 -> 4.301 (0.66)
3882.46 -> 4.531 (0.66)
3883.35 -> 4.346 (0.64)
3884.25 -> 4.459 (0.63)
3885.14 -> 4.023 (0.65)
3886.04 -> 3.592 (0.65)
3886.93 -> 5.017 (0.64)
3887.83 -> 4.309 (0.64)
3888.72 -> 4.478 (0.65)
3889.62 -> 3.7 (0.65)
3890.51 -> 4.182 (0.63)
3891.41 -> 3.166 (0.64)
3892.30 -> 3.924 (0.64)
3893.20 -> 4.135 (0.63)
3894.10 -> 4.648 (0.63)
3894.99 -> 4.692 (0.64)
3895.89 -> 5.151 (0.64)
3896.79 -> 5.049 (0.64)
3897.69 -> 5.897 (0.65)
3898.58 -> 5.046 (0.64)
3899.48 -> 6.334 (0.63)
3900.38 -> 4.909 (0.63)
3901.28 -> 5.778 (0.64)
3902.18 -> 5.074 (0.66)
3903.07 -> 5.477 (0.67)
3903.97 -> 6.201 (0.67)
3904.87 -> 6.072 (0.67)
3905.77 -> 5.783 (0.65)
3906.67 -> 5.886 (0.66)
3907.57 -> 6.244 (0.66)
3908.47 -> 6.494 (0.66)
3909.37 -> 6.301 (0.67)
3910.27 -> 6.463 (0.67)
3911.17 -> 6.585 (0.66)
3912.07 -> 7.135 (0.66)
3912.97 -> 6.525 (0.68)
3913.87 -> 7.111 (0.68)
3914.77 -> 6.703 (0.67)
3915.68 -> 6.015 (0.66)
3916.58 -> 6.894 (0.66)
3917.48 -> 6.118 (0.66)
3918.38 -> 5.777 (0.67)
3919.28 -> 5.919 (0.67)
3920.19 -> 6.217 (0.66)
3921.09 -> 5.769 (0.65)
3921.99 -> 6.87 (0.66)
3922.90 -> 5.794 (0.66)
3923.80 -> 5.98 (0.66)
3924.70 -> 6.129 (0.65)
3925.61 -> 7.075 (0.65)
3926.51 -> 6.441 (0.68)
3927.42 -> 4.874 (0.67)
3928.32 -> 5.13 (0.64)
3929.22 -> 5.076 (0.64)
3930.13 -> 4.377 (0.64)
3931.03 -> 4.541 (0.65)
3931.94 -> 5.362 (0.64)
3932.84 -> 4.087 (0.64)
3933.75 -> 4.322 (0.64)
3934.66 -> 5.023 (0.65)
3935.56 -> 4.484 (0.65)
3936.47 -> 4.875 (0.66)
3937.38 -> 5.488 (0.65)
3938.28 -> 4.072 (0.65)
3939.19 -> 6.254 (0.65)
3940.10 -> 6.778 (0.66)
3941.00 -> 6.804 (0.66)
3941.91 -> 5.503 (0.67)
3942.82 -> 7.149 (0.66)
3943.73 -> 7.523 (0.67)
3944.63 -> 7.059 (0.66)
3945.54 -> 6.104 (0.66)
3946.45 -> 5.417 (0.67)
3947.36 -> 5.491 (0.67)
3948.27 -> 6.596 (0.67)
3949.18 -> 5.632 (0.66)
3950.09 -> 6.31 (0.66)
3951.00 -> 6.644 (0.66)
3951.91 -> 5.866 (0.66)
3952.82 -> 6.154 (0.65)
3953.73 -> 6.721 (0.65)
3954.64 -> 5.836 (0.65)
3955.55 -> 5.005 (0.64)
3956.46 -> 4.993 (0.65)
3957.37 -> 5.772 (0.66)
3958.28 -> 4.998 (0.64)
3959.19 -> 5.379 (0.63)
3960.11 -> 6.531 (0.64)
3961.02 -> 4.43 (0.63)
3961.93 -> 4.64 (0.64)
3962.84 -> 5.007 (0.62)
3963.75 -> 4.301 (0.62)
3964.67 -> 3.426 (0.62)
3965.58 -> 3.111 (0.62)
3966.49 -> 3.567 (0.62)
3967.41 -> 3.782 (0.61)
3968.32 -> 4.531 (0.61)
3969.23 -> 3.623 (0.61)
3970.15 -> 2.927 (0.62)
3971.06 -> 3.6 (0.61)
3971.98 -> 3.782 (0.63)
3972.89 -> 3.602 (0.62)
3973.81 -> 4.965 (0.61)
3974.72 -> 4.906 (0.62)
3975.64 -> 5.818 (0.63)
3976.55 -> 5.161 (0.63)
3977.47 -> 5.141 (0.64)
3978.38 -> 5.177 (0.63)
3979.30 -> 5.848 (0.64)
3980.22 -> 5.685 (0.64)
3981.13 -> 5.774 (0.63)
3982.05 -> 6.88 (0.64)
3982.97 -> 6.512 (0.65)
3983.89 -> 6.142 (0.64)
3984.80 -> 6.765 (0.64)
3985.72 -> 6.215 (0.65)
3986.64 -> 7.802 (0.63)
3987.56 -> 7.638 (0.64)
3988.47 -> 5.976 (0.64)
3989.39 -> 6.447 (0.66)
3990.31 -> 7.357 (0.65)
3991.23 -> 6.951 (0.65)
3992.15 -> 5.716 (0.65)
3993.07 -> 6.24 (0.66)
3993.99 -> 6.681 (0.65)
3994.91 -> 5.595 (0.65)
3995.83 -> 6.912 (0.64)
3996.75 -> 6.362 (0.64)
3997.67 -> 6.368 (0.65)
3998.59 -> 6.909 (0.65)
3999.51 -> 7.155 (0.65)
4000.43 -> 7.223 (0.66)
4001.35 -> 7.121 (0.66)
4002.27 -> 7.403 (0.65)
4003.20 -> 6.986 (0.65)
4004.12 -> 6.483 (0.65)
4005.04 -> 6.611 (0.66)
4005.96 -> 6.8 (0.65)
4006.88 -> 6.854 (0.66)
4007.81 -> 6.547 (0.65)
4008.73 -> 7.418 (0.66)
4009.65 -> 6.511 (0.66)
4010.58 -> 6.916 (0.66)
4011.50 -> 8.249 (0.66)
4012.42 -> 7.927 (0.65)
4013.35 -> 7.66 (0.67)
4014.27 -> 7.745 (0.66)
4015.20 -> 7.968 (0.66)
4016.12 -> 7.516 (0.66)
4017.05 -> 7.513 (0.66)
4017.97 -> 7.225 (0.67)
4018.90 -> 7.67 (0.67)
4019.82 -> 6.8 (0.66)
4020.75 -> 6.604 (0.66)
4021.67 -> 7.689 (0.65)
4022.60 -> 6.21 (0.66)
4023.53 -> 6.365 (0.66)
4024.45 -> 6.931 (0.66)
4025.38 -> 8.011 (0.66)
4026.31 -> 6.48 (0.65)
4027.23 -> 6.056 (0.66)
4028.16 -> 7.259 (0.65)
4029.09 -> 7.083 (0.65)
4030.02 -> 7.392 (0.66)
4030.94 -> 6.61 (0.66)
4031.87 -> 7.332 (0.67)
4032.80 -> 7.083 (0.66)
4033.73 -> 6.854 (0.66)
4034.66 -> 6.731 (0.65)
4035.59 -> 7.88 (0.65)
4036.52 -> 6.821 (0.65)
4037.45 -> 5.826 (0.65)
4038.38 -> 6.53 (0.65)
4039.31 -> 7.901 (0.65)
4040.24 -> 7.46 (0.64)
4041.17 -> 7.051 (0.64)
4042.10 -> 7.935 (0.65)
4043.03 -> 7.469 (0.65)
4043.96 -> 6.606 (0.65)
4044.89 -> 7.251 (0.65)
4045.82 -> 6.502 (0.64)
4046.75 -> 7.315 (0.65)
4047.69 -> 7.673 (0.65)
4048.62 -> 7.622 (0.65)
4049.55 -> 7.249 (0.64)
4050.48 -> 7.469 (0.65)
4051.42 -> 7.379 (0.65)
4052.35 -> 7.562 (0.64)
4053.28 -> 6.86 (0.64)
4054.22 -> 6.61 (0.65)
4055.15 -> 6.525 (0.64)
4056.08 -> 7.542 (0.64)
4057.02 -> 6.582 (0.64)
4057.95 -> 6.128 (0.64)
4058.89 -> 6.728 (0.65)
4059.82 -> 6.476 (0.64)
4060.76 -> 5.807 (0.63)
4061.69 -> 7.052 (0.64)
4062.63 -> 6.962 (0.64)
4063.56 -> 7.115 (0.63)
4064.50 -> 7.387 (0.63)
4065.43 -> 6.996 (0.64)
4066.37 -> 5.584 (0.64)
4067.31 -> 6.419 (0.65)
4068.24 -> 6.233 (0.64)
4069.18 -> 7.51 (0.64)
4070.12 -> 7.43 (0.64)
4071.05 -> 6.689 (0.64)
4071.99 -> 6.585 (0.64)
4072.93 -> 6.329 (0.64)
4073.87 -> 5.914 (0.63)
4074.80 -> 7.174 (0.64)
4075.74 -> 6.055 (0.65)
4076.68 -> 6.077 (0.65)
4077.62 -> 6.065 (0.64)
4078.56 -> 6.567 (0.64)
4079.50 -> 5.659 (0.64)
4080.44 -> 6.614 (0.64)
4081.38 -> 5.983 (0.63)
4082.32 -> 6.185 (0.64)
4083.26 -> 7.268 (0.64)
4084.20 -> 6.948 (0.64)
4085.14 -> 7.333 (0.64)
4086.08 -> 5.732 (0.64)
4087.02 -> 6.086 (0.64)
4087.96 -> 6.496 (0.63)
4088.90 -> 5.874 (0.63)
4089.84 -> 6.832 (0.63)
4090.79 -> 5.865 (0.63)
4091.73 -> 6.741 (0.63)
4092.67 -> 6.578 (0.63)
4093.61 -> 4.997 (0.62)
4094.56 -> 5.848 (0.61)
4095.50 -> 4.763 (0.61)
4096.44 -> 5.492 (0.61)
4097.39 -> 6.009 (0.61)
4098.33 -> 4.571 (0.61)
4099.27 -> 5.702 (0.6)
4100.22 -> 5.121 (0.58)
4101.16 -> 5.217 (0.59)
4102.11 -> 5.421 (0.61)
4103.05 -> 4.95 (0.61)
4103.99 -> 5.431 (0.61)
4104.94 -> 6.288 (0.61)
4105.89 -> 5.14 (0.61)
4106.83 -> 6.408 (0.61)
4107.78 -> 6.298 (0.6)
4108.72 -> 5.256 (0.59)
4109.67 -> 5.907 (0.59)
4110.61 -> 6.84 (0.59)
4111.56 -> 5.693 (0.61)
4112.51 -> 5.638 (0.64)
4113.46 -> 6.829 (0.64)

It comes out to 1.29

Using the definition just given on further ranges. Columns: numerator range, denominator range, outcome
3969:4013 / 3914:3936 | 1.14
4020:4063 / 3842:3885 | 1.32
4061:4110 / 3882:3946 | 1.22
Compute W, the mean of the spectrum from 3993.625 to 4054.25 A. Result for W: 7.08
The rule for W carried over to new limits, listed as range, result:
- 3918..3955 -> 5.79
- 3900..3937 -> 5.8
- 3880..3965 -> 5.49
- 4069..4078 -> 6.56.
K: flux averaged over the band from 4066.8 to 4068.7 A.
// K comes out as 6.32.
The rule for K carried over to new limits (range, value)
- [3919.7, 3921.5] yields 5.98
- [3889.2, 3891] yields 3.93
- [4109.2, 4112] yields 6.16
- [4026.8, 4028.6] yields 6.65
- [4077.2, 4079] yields 6.32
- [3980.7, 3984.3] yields 6.32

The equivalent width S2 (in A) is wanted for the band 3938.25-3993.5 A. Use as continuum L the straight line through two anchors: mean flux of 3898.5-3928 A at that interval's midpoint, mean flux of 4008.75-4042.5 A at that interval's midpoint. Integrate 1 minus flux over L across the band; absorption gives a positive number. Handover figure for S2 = 8.6 A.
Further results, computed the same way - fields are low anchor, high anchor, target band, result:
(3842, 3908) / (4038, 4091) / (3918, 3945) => 0.8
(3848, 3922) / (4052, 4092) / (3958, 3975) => 5.1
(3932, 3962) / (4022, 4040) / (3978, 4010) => -1.1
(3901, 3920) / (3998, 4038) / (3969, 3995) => 4.2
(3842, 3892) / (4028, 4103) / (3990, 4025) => -3.9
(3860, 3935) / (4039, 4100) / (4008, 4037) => -3.9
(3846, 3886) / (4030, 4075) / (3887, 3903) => 3.2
